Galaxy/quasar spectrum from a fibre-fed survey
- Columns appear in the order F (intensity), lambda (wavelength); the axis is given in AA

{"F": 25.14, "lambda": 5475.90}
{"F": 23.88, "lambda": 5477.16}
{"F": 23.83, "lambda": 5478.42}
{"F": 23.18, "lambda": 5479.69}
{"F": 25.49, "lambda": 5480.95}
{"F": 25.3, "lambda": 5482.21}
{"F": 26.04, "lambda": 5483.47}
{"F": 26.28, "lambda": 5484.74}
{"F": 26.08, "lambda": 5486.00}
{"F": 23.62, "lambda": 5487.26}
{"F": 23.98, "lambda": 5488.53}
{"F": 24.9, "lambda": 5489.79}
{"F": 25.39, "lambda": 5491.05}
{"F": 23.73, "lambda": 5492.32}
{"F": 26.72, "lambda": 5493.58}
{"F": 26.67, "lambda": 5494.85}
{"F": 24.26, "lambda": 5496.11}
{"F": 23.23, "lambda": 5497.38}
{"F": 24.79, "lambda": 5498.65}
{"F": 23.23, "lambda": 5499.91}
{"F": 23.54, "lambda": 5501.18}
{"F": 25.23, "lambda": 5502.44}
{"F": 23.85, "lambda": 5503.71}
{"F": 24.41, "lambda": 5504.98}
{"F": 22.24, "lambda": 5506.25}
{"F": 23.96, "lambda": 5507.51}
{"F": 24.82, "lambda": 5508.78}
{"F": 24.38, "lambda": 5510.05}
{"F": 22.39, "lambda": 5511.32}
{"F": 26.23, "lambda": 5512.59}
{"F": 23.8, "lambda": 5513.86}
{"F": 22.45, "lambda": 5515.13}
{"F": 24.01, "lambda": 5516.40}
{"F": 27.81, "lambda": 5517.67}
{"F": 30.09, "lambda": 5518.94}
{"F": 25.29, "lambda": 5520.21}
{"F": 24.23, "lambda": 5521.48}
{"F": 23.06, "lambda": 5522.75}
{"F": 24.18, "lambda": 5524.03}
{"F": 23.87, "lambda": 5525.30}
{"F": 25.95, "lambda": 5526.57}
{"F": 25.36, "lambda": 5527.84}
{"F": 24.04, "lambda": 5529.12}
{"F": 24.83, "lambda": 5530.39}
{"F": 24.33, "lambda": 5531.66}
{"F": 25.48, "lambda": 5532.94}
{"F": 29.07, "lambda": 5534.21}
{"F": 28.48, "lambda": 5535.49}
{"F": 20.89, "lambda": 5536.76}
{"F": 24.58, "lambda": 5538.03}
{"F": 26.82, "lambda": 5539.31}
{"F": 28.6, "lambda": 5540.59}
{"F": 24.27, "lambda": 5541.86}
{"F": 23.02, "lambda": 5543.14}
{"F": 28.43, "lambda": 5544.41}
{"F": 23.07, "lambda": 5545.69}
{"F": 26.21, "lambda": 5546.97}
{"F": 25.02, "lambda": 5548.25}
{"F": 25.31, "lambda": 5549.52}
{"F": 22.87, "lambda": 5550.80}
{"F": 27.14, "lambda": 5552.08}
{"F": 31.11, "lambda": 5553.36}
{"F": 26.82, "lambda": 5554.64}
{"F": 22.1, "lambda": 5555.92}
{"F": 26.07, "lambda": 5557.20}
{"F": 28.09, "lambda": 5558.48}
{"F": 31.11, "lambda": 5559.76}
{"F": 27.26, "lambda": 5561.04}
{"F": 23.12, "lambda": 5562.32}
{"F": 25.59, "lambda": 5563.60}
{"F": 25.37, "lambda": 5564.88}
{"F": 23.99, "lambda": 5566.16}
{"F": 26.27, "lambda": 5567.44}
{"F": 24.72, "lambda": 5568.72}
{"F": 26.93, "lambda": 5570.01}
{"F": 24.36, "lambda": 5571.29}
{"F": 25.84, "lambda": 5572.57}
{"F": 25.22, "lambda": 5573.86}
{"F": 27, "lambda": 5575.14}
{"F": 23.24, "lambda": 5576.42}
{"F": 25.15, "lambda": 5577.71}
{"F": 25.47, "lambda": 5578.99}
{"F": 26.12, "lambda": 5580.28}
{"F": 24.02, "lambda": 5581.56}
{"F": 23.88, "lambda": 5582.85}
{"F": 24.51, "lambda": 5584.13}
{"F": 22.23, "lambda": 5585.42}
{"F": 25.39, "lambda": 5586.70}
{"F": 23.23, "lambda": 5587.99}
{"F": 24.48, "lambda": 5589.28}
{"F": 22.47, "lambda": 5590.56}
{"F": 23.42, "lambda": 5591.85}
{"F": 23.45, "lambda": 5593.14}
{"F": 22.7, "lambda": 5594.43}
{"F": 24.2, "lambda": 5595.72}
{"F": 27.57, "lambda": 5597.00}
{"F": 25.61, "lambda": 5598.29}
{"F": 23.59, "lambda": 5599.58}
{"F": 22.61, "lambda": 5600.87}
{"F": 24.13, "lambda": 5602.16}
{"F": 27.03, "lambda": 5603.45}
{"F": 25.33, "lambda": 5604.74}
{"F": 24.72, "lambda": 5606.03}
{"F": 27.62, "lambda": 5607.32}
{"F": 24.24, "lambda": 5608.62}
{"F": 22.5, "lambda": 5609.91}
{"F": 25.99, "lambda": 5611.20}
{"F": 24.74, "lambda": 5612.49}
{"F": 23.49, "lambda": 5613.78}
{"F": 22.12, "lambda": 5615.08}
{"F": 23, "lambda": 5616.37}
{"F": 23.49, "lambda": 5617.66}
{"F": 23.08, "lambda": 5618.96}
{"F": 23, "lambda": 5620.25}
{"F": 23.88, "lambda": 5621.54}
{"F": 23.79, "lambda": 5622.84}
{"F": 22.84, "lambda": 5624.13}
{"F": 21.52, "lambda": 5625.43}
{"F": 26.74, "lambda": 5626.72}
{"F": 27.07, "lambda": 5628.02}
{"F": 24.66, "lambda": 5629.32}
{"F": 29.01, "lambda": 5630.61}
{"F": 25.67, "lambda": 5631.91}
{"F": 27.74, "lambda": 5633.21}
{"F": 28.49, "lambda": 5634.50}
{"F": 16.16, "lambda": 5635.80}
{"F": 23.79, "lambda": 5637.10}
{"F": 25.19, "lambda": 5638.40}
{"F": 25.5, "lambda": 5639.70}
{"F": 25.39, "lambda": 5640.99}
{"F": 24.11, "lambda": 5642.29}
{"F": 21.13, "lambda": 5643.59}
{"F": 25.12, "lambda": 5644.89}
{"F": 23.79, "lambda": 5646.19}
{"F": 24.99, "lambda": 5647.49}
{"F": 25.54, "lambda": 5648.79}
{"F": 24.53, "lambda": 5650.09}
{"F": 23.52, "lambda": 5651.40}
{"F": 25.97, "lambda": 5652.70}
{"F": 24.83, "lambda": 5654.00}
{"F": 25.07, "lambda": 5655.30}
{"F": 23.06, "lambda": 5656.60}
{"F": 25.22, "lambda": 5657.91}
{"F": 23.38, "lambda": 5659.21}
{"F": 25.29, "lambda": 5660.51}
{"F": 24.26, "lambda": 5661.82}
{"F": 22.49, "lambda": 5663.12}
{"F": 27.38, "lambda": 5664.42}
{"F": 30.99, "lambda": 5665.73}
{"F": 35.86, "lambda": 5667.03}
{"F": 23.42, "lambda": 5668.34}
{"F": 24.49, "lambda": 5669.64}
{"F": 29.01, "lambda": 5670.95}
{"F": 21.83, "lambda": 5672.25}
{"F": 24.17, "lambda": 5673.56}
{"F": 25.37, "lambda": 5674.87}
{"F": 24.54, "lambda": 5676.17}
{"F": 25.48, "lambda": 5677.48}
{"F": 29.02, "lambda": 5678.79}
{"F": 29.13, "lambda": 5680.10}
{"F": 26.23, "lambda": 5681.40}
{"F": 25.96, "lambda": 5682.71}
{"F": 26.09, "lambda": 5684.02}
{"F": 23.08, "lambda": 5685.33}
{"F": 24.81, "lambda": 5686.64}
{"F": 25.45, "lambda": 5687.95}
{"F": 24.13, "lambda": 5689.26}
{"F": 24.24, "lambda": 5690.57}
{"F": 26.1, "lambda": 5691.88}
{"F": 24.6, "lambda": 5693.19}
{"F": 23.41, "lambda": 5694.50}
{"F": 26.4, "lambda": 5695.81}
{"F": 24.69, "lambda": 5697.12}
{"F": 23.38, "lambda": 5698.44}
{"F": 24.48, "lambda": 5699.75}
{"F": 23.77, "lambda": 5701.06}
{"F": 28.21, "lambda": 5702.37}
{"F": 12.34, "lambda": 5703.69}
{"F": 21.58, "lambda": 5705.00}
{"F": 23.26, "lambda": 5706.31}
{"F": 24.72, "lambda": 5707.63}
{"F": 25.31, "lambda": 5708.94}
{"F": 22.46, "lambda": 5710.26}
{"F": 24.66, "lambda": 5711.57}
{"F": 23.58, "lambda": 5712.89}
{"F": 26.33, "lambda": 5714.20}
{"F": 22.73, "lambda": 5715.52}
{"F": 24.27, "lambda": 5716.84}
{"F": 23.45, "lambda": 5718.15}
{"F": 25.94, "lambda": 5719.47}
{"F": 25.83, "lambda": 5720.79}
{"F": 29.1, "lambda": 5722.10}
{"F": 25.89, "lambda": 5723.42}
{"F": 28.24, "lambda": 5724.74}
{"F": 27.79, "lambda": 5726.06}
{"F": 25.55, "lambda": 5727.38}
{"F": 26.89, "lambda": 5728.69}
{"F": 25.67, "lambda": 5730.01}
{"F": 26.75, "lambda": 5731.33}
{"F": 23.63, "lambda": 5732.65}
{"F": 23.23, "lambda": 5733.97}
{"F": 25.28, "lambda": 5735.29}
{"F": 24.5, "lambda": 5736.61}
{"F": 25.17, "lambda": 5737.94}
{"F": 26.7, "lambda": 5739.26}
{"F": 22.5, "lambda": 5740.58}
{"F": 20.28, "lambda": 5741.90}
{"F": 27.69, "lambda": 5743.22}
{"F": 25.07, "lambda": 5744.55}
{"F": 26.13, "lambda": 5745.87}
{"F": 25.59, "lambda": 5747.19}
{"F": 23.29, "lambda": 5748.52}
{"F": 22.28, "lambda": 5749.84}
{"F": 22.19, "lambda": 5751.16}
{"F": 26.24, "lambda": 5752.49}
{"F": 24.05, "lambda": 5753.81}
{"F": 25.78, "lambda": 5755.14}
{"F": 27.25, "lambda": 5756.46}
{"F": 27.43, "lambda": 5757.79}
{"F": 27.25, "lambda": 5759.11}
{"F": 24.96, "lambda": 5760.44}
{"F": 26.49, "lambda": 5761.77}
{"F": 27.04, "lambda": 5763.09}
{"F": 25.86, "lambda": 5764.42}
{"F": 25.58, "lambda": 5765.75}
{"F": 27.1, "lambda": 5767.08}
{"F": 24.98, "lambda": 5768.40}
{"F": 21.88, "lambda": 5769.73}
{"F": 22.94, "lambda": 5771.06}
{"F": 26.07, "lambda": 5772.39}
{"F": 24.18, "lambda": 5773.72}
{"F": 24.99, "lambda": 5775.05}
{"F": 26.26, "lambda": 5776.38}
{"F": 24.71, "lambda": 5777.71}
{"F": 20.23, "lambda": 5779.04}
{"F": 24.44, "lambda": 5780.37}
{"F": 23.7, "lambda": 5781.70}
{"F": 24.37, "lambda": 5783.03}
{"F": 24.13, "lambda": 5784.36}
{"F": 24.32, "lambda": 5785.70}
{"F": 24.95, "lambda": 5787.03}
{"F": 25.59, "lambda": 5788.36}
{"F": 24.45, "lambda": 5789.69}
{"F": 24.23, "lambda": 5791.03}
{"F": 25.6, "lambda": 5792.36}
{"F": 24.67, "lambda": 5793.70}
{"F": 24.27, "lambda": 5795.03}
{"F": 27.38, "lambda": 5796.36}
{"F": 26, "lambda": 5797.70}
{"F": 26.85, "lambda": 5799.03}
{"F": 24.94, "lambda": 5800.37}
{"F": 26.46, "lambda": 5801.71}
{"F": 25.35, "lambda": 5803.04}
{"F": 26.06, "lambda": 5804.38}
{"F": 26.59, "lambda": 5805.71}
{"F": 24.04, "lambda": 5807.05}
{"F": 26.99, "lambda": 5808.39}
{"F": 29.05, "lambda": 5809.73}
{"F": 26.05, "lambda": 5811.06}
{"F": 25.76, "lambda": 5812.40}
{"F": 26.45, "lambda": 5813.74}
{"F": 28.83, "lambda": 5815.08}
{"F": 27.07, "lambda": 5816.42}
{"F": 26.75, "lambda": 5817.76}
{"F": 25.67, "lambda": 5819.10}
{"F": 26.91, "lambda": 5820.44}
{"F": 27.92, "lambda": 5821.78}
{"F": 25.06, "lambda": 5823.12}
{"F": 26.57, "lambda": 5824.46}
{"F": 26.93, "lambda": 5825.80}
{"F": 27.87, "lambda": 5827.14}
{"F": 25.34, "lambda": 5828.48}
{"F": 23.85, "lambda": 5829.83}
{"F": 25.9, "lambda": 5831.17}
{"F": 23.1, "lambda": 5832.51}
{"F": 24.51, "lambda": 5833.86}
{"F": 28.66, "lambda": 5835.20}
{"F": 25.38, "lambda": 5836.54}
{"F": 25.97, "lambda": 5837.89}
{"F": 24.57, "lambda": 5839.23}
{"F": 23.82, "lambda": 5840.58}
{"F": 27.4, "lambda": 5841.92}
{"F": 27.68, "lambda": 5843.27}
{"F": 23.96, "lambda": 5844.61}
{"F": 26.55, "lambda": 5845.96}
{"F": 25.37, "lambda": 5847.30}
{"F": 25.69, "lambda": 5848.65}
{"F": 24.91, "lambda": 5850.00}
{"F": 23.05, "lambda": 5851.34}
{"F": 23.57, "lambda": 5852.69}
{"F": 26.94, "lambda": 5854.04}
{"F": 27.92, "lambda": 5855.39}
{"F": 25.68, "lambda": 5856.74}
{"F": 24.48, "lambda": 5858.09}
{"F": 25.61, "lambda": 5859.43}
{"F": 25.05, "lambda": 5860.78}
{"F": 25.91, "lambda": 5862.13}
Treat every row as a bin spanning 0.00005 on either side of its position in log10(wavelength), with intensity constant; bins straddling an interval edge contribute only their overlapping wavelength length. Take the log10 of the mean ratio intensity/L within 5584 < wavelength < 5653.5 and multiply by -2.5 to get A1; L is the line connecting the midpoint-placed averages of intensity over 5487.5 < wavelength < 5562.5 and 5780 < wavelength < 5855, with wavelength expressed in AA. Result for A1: 0.04 mag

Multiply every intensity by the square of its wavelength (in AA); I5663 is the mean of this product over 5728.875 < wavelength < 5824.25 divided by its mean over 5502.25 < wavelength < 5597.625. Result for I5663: 1.09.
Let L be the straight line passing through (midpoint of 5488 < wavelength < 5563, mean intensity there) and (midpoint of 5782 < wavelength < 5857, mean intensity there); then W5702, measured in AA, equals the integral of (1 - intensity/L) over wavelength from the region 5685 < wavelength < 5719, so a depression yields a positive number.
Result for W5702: 2.2 AA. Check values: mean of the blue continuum 25.2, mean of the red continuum 25.8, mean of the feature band 23.9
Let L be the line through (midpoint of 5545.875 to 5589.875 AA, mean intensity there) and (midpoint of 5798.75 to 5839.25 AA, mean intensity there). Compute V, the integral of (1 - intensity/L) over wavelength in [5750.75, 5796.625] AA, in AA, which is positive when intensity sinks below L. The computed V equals 1.84 AA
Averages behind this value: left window 25.4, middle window 25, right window 26.2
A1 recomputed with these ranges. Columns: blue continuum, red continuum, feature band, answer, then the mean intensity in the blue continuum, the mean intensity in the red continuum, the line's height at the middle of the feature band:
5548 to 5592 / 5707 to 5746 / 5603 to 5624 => 0.05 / 25.3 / 25.2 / 25.3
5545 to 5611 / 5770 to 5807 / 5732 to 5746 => 0.02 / 25.1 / 24.9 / 24.9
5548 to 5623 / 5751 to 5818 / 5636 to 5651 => 0.04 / 24.9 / 25.5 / 25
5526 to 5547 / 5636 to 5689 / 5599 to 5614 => 0.03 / 25.5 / 25.3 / 25.4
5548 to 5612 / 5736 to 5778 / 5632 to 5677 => 0.00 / 25.1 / 25.1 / 25.1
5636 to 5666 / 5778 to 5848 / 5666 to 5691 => -0.05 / 24.6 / 25.7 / 24.8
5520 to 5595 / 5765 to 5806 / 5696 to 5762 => 0.01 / 25.2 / 24.9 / 25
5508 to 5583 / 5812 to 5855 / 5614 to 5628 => 0.09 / 25.4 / 25.9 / 25.5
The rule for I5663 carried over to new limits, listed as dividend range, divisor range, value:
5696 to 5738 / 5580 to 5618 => 1.06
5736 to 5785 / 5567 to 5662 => 1.07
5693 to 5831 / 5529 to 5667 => 1.07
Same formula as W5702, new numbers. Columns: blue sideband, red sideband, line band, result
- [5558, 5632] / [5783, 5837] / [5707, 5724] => 0.3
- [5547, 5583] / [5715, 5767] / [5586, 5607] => 1.0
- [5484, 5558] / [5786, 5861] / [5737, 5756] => 0.8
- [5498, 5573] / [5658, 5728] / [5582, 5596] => 0.9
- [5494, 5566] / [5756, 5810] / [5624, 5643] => 0.2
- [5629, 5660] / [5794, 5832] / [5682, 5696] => 0.1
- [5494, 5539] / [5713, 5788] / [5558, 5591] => -0.5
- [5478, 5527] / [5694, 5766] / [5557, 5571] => -0.8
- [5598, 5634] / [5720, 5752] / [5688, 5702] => 0.2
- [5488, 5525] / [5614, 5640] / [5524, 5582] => -2.7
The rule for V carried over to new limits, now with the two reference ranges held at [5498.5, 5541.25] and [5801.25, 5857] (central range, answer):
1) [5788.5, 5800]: 0.2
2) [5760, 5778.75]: 0.5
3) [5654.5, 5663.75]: 0.5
